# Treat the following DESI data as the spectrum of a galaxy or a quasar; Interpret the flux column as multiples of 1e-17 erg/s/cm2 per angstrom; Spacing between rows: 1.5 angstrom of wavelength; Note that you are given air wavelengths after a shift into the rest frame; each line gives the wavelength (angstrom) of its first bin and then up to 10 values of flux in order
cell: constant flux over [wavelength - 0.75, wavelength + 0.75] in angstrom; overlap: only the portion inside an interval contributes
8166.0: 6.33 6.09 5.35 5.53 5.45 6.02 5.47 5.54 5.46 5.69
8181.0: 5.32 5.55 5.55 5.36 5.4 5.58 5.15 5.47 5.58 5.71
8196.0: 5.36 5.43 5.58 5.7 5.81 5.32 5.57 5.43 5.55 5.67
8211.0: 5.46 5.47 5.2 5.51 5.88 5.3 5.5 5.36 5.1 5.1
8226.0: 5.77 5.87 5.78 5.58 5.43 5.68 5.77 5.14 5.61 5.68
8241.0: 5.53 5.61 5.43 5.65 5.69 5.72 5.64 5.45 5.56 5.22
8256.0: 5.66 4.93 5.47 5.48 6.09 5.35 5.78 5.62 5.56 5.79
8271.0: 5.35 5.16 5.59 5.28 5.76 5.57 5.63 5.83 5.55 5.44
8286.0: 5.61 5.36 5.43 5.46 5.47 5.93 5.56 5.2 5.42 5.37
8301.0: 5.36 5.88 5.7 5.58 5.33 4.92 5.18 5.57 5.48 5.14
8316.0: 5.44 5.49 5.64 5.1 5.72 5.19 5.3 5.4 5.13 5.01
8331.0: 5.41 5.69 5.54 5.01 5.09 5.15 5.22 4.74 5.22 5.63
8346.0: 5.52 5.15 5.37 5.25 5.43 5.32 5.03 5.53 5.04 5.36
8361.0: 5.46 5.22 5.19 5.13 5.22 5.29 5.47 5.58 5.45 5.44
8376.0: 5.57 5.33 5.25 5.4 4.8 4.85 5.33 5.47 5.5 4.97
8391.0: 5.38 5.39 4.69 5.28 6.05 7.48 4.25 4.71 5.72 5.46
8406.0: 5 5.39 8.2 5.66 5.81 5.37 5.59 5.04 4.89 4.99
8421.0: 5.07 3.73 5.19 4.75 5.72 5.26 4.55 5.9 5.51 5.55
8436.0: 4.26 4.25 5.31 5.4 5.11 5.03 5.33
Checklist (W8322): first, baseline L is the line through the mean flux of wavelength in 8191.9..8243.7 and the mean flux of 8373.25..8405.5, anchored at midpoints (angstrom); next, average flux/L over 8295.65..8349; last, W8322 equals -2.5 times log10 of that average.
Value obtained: 0.02 mag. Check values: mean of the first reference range 5.53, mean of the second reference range 5.35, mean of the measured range 5.34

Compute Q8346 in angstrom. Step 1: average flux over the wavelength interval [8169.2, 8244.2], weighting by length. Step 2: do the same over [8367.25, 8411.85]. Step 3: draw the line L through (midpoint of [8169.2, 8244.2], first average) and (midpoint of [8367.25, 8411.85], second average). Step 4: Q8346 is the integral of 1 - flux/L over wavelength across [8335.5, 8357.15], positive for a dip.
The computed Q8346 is 0.9 angstrom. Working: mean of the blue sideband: 5.52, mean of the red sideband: 5.46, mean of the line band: 5.25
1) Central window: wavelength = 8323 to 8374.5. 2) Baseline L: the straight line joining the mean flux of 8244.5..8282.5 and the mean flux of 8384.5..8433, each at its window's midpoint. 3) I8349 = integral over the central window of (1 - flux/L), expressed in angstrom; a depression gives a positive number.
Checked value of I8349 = 1.5 angstrom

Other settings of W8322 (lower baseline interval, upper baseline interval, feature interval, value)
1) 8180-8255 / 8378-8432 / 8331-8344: 0.04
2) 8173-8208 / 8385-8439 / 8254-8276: -0.01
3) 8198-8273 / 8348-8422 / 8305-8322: 0.02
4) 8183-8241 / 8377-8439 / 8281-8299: -0.02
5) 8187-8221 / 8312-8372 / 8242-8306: -0.03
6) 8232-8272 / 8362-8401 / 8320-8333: 0.02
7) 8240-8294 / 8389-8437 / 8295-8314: 0.01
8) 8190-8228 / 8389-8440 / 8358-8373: 0.01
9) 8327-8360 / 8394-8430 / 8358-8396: 0.01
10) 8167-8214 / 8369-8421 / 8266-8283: -0.01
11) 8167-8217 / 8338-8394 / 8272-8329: -0.02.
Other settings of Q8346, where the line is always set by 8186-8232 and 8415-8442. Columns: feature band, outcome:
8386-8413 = -2.5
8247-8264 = -0.3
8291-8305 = -0.6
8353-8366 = -0.2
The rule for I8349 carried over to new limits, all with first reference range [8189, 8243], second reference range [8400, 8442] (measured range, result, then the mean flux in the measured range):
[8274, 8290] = -0.3 angstrom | 5.55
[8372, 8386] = 0.1 angstrom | 5.28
